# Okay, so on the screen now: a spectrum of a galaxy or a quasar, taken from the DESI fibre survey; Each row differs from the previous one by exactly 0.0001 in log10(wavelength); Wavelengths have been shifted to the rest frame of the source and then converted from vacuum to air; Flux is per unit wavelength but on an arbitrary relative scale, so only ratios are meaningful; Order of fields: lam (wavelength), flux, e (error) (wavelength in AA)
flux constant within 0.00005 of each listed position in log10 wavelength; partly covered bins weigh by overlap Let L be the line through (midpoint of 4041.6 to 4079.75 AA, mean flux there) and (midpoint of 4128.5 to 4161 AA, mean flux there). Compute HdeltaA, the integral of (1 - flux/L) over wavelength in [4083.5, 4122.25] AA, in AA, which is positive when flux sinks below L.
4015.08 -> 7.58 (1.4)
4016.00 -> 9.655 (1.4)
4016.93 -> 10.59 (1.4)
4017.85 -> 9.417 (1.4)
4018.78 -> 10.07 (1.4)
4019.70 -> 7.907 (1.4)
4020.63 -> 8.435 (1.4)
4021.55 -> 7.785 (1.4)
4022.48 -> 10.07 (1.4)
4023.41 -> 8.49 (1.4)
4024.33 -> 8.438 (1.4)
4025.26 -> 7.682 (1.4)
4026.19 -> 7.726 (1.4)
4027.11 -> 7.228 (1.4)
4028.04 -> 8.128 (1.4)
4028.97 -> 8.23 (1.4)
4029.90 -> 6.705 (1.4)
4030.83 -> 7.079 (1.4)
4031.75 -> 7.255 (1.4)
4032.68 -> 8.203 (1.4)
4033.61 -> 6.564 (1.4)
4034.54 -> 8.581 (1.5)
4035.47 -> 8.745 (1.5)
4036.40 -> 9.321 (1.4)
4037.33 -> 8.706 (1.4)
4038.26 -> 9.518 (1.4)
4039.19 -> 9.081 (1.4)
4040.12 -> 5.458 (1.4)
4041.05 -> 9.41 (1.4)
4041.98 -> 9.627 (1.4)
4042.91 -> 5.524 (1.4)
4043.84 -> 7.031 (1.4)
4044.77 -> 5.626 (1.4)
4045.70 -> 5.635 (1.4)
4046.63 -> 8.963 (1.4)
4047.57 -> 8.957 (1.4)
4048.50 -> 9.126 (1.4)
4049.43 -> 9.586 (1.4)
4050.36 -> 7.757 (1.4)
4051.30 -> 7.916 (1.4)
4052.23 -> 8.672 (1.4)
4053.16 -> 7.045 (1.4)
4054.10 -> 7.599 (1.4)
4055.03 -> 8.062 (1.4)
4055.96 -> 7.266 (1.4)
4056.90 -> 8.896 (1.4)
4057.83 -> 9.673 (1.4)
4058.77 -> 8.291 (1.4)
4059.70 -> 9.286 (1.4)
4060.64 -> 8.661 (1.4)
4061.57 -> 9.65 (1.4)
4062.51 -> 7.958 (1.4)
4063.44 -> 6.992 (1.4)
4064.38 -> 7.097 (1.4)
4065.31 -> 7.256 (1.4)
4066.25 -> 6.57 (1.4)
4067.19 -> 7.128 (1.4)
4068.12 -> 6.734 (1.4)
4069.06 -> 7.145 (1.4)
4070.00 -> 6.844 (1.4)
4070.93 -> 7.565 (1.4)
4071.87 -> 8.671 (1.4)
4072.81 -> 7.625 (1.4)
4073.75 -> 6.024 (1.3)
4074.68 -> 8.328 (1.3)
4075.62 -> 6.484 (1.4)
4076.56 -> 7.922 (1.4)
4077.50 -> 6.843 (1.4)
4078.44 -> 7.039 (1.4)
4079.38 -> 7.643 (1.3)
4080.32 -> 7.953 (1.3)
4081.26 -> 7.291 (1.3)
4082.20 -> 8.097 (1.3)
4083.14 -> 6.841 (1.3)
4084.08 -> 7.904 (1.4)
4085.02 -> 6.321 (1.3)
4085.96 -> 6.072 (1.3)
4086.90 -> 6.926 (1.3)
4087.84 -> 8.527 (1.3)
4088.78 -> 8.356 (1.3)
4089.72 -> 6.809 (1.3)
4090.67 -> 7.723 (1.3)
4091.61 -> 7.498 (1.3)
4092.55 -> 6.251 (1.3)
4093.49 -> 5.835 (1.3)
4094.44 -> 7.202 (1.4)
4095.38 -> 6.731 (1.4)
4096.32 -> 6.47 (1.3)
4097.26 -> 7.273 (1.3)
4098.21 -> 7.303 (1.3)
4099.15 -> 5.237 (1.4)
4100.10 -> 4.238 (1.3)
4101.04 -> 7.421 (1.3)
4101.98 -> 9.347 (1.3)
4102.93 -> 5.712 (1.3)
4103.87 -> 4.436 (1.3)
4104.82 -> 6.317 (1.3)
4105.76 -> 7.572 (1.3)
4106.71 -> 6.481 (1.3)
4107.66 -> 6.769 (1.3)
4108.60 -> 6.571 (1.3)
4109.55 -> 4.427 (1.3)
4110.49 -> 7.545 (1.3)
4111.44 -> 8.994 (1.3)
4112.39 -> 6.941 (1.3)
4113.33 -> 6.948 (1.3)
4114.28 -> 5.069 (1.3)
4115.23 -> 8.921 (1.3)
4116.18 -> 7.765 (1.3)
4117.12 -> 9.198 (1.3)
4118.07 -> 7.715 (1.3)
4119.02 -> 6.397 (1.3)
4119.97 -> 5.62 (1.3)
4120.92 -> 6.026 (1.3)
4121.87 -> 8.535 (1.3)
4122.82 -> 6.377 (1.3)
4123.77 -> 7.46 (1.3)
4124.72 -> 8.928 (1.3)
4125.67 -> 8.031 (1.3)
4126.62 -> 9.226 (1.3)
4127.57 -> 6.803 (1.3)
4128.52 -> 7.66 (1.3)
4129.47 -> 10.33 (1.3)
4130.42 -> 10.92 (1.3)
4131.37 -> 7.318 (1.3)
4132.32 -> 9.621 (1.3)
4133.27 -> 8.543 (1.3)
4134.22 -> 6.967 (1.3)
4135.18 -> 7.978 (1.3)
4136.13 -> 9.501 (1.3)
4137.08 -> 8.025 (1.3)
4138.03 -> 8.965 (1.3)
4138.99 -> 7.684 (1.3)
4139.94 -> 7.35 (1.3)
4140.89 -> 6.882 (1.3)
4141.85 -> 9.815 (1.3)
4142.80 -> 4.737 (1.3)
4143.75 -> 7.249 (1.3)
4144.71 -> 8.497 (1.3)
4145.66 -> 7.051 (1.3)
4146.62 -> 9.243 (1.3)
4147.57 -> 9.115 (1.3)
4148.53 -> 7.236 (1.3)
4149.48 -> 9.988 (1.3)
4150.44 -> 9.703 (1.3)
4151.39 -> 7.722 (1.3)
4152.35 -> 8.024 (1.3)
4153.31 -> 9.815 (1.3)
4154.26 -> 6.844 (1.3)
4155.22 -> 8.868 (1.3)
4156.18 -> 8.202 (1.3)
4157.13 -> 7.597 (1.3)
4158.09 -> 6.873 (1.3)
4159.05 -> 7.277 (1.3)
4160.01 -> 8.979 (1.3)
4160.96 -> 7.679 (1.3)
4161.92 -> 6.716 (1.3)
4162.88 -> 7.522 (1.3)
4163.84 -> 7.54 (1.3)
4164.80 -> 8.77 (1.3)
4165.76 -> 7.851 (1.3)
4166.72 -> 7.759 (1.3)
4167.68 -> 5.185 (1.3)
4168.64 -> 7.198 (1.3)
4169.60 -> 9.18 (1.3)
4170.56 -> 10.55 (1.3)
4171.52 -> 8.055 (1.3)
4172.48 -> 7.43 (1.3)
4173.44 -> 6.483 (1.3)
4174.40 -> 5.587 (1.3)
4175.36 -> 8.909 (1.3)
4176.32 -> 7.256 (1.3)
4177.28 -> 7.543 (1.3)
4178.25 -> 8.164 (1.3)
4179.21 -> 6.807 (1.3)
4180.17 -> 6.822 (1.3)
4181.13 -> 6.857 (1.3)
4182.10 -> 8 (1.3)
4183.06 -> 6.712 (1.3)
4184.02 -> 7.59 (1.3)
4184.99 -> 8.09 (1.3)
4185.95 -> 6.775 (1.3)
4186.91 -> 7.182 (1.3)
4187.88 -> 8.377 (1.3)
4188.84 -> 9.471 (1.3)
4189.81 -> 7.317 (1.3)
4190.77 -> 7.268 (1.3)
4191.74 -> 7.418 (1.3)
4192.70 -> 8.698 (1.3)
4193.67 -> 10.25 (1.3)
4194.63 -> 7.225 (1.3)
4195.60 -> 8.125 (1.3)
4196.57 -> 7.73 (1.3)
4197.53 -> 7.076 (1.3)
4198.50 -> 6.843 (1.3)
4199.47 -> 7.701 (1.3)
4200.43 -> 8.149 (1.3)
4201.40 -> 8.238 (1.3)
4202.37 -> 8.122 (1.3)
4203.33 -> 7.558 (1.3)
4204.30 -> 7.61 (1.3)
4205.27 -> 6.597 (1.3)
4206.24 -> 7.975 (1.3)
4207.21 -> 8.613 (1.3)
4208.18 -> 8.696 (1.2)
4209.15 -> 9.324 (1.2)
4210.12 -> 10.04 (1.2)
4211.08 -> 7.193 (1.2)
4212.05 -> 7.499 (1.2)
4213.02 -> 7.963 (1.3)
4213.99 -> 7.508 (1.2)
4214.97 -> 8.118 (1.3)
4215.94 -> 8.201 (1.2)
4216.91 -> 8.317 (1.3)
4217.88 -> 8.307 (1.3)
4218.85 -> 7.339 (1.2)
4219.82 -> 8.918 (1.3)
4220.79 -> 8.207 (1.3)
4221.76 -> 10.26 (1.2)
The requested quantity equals 5.2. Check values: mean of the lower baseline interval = 7.72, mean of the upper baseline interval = 8.25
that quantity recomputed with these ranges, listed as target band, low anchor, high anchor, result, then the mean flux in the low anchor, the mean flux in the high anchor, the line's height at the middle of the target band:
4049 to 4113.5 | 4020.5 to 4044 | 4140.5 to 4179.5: 5.4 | 8.05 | 7.86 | 7.97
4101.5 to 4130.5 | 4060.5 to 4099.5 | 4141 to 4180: 0.7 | 7.25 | 7.86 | 7.52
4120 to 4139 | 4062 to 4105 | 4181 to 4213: -2.1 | 7.05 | 7.9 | 7.39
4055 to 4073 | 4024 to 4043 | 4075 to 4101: -1.0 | 8.01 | 7.01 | 7.45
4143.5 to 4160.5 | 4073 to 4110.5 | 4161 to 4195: -1.9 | 6.89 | 7.67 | 7.44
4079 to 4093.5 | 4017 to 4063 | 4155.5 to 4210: 1.4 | 8.21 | 7.76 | 8.06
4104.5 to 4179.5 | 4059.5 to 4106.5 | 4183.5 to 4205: -2.5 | 7.17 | 7.84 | 7.52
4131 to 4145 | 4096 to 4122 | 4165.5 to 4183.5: -1.6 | 6.81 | 7.49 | 7.11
